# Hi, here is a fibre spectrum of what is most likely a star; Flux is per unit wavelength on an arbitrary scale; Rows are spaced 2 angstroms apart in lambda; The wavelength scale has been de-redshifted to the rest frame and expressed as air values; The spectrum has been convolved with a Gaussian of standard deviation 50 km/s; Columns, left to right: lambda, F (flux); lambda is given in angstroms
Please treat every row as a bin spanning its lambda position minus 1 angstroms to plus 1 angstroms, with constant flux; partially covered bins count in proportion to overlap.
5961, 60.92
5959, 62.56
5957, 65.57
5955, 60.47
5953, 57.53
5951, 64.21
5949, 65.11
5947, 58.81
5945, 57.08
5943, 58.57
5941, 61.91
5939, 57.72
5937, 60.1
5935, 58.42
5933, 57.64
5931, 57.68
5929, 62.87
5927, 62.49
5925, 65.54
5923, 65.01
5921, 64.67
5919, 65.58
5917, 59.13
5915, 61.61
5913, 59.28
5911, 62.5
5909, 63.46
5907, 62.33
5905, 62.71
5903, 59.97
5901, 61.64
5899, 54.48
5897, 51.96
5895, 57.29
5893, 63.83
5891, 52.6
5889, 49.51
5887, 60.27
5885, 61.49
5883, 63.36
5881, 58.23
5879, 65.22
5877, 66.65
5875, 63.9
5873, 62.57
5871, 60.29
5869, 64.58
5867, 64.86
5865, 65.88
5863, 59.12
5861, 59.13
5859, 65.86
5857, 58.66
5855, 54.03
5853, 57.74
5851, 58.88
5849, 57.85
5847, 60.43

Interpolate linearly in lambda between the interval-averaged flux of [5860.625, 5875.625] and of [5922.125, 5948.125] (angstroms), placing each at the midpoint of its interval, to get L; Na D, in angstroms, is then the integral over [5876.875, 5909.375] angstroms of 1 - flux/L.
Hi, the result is 1.2 angstroms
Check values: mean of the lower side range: 62.6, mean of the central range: 59.4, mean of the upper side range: 60.3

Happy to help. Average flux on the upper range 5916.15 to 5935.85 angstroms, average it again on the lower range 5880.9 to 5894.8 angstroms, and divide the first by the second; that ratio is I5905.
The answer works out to 1.06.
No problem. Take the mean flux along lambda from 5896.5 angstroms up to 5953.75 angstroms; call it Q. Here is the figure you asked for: 60.8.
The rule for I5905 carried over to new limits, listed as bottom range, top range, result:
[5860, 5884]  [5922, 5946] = 0.96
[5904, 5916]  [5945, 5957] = 0.99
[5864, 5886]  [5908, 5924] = 0.99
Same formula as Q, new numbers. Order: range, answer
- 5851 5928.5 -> 61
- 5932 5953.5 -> 59.8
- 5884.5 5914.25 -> 58.9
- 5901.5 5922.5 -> 62.2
